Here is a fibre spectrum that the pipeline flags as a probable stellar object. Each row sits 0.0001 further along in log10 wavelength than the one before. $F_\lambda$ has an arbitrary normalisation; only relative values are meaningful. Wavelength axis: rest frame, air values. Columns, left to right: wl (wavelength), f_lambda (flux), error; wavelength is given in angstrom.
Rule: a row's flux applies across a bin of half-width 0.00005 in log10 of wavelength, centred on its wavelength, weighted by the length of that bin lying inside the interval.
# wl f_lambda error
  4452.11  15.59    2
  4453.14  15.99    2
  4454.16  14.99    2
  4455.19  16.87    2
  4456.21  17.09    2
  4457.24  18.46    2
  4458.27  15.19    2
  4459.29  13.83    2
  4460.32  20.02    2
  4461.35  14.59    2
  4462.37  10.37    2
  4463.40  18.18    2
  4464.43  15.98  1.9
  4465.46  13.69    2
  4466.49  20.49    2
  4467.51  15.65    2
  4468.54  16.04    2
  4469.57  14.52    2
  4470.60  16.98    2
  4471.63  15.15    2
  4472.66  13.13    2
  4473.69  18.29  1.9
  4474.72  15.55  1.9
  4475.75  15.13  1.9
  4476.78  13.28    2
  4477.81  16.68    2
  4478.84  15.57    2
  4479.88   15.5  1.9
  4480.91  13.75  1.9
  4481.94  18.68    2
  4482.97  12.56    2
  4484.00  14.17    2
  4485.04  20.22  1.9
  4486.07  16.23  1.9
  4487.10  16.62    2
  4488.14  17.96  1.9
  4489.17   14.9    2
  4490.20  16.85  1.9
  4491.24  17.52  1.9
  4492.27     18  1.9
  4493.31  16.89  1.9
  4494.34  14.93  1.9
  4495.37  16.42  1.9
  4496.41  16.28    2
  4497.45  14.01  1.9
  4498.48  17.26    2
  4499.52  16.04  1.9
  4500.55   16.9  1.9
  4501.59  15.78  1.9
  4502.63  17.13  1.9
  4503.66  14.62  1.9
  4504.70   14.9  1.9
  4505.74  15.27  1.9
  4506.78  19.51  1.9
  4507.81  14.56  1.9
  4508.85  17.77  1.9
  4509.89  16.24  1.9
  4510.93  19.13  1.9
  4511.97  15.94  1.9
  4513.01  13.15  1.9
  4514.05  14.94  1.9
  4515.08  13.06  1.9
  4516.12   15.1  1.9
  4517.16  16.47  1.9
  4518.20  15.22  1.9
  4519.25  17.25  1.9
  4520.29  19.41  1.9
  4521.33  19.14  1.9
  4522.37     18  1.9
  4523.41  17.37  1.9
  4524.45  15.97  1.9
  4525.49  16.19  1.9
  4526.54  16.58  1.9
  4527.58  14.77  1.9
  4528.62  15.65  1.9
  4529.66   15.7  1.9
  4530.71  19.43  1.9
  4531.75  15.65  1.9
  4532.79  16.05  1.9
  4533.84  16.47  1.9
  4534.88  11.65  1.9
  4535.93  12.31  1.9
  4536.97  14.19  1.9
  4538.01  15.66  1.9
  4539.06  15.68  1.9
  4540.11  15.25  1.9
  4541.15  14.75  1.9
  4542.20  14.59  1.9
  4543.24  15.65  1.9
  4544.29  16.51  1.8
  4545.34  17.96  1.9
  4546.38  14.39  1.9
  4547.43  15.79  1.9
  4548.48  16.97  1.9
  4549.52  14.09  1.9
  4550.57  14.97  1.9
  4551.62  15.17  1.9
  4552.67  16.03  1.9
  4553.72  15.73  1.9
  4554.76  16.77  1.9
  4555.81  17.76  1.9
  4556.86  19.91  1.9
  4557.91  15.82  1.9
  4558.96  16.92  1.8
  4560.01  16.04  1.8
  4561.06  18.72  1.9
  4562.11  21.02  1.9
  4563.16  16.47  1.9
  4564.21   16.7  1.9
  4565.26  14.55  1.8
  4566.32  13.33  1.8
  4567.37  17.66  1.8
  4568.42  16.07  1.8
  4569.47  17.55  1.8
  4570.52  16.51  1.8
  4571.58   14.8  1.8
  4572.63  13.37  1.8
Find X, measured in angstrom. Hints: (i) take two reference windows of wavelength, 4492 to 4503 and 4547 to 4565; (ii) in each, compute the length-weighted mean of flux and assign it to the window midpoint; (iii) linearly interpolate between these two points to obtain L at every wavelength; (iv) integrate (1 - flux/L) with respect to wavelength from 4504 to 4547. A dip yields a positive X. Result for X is 1.5 angstrom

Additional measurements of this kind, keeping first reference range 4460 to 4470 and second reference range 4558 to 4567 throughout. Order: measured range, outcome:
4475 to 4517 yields 0.4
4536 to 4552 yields 1.1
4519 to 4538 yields 0.3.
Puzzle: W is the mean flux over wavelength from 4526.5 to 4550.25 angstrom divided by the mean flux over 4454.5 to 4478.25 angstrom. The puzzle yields 1.0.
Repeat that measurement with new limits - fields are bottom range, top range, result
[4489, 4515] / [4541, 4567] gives 1.01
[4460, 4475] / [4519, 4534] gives 1.07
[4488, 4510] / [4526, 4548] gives 0.95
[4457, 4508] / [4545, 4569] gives 1.03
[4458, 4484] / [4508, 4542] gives 1.02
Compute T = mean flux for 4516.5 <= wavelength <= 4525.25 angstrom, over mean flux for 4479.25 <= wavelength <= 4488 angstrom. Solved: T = 1.08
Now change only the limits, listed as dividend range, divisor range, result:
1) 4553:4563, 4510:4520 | 1.12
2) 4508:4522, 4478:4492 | 1.01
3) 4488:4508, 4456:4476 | 1.02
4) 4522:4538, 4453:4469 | 0.98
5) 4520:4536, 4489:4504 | 1.00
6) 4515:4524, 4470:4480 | 1.09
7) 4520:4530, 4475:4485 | 1.10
